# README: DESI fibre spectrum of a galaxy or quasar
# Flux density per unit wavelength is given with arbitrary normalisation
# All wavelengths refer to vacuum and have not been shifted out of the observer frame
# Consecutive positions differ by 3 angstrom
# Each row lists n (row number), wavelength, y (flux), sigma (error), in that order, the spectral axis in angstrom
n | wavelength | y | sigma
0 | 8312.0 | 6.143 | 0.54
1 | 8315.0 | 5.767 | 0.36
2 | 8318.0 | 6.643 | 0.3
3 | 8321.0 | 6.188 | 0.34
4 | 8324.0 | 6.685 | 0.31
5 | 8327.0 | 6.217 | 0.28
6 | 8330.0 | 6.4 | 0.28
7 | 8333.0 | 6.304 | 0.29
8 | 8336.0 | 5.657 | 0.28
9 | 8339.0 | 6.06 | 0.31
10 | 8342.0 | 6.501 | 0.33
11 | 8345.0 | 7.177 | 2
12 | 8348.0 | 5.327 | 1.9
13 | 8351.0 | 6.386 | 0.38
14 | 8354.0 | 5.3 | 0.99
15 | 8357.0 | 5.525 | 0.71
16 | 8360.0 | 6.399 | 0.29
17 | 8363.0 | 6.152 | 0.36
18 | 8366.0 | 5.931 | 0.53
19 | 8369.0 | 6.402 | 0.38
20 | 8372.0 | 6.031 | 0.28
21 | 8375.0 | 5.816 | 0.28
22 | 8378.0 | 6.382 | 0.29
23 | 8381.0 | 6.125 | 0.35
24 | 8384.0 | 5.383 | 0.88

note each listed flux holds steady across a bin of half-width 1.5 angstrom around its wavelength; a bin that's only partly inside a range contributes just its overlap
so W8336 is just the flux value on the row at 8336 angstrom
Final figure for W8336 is 5.657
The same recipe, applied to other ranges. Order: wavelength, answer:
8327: 6.217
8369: 6.402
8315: 5.767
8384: 5.383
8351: 6.386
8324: 6.685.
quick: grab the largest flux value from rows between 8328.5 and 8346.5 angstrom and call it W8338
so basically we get 7.177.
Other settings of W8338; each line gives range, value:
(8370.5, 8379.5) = 6.382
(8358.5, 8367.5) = 6.399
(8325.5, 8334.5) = 6.4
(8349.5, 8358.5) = 6.386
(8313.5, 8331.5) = 6.685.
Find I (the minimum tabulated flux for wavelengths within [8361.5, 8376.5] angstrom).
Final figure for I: 5.816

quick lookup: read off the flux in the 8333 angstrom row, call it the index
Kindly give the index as 6.304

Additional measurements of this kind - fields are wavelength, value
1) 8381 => 6.125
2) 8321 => 6.188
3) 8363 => 6.152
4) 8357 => 5.525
